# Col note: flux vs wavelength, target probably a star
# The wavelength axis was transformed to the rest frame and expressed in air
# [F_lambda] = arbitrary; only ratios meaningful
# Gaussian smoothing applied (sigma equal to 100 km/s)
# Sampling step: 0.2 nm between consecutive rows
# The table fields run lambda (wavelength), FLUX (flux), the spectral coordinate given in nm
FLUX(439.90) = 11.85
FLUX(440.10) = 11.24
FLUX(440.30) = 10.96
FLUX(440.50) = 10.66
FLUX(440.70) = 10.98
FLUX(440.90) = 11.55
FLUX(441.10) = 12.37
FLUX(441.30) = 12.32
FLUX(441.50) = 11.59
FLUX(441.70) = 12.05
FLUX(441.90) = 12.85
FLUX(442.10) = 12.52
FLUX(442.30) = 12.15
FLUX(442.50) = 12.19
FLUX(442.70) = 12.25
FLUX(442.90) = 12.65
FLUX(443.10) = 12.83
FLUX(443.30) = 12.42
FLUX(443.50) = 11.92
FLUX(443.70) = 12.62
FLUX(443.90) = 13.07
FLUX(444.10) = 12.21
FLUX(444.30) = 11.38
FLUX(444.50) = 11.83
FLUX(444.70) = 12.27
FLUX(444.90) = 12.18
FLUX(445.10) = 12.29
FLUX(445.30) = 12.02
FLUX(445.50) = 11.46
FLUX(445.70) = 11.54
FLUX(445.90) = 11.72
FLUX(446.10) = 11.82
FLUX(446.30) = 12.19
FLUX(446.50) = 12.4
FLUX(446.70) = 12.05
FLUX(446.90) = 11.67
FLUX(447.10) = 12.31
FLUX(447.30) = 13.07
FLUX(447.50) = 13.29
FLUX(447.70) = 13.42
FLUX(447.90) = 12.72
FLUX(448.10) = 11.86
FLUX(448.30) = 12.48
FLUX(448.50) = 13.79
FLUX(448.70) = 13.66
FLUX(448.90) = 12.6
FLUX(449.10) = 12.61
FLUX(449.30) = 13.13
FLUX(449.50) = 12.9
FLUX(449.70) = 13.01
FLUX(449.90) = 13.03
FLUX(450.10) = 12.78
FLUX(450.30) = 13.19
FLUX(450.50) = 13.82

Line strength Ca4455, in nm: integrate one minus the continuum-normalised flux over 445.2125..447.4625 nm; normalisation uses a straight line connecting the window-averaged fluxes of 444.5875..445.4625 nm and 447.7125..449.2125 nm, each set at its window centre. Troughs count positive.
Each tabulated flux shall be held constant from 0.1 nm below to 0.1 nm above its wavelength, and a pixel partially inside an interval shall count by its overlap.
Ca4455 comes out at 0.06 nm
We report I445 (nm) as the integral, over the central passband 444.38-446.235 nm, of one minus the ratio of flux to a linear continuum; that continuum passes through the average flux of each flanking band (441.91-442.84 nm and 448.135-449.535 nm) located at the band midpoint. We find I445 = 0.11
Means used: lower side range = 12.3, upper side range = 13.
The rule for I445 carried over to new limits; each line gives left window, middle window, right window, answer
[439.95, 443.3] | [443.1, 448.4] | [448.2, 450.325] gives 0.117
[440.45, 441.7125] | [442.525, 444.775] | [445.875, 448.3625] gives -0.063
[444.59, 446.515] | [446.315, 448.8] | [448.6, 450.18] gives -0.043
